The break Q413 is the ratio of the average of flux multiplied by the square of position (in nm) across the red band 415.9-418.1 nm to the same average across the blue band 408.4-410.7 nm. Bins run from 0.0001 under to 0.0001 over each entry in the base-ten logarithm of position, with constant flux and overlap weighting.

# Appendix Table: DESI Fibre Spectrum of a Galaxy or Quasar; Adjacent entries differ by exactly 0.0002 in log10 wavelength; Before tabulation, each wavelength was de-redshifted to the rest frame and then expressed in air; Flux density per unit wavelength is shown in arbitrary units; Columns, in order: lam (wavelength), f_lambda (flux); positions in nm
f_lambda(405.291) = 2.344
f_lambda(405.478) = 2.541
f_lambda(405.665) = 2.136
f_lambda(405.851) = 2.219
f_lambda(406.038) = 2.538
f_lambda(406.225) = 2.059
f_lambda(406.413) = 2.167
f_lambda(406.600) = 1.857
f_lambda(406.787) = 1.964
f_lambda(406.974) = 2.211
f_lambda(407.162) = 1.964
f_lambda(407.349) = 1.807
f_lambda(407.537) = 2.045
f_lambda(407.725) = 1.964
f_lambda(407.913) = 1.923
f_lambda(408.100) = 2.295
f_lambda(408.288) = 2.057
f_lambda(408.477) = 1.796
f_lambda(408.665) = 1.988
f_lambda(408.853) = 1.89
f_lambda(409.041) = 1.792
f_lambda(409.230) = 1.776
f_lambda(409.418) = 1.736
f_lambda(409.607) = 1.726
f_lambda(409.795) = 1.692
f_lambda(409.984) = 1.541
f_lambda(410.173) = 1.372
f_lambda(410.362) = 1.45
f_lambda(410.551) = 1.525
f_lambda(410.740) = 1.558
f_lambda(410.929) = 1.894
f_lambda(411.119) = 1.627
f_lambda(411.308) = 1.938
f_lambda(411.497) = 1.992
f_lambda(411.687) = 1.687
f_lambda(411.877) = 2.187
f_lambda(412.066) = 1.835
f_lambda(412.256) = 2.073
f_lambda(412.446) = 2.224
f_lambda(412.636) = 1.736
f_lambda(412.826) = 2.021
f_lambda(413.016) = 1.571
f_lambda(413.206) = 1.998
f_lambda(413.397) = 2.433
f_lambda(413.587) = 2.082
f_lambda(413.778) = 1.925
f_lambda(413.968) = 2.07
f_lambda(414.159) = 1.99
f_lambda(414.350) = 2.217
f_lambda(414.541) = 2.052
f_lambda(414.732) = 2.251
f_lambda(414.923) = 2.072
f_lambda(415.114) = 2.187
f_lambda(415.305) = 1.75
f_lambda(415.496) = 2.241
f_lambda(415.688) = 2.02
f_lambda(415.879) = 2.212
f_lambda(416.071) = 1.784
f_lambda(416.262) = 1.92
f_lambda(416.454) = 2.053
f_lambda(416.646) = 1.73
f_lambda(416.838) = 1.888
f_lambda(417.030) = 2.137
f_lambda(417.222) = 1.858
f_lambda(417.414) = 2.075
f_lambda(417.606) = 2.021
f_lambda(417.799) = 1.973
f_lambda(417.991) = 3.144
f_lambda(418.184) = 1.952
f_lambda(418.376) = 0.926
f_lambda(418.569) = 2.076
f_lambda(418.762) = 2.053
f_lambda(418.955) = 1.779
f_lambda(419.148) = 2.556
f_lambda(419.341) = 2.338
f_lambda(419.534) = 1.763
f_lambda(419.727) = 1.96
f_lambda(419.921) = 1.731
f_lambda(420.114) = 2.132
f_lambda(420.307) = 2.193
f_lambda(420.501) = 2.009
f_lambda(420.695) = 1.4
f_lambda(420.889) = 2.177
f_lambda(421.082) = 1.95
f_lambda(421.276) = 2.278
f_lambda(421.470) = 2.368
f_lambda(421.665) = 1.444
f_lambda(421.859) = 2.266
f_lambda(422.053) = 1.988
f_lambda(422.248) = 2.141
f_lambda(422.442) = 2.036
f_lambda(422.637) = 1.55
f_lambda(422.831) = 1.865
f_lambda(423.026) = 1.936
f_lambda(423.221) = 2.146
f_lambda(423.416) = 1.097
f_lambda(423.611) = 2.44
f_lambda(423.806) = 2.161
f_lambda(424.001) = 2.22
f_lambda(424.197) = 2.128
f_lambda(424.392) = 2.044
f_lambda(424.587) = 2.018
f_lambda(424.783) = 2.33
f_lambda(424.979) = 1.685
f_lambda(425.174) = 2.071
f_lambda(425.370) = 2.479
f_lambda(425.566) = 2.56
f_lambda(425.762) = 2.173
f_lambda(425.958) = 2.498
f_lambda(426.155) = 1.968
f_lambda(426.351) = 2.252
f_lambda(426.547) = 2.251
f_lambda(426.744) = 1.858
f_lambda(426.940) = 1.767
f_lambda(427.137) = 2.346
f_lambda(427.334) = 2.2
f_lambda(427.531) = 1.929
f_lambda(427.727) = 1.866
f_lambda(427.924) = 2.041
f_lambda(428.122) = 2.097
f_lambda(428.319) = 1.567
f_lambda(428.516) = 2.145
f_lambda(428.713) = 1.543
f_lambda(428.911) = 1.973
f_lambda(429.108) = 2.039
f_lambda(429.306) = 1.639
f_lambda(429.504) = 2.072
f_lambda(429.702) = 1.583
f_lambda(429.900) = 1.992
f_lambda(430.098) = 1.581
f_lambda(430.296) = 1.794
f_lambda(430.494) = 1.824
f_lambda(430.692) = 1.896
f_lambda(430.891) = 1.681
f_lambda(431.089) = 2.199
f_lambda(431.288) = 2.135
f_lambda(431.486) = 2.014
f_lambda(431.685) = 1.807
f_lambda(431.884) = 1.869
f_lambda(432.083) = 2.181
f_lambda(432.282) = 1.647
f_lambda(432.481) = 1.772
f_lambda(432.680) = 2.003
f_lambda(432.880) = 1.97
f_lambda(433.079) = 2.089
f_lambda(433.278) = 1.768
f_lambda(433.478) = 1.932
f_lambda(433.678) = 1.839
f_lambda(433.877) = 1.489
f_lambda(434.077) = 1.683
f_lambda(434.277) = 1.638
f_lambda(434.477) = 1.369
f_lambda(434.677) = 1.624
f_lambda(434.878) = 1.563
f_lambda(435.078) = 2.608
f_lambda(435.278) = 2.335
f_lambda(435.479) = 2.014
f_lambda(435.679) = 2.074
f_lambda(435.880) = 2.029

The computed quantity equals 1.27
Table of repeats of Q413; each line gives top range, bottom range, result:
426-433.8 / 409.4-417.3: 1.09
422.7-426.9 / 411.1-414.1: 1.13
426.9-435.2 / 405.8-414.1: 1.09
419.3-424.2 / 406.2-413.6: 1.12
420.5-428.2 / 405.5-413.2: 1.16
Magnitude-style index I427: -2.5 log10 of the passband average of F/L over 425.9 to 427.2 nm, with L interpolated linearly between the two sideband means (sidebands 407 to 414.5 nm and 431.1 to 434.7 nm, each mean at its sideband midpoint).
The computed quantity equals -0.15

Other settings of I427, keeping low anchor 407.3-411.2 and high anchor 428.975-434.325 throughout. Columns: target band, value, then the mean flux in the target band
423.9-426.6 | -0.19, 2.19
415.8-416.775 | -0.07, 1.93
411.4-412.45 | -0.11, 1.98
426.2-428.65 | -0.10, 2.02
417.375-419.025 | -0.11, 2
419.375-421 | -0.07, 1.94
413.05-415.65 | -0.16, 2.08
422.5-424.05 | -0.05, 1.92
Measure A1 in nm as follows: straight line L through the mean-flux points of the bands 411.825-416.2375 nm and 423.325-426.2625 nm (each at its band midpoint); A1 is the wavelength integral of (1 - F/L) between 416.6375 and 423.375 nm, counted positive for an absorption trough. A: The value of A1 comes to 0.31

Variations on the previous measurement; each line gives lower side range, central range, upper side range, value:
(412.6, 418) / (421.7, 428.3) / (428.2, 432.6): -0.47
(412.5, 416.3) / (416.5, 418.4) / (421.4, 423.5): -0.03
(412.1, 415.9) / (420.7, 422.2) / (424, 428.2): 0.05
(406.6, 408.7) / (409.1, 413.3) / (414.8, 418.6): 0.46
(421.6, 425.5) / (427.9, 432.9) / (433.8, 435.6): 0.03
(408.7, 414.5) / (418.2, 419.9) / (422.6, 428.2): 0.04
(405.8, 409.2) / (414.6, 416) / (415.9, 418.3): -0.04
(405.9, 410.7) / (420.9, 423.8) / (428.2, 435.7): -0.16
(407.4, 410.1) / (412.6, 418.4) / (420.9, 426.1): -0.19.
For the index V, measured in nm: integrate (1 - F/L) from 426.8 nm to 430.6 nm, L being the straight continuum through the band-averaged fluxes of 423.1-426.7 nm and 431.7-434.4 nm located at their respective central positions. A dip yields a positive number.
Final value 0.19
